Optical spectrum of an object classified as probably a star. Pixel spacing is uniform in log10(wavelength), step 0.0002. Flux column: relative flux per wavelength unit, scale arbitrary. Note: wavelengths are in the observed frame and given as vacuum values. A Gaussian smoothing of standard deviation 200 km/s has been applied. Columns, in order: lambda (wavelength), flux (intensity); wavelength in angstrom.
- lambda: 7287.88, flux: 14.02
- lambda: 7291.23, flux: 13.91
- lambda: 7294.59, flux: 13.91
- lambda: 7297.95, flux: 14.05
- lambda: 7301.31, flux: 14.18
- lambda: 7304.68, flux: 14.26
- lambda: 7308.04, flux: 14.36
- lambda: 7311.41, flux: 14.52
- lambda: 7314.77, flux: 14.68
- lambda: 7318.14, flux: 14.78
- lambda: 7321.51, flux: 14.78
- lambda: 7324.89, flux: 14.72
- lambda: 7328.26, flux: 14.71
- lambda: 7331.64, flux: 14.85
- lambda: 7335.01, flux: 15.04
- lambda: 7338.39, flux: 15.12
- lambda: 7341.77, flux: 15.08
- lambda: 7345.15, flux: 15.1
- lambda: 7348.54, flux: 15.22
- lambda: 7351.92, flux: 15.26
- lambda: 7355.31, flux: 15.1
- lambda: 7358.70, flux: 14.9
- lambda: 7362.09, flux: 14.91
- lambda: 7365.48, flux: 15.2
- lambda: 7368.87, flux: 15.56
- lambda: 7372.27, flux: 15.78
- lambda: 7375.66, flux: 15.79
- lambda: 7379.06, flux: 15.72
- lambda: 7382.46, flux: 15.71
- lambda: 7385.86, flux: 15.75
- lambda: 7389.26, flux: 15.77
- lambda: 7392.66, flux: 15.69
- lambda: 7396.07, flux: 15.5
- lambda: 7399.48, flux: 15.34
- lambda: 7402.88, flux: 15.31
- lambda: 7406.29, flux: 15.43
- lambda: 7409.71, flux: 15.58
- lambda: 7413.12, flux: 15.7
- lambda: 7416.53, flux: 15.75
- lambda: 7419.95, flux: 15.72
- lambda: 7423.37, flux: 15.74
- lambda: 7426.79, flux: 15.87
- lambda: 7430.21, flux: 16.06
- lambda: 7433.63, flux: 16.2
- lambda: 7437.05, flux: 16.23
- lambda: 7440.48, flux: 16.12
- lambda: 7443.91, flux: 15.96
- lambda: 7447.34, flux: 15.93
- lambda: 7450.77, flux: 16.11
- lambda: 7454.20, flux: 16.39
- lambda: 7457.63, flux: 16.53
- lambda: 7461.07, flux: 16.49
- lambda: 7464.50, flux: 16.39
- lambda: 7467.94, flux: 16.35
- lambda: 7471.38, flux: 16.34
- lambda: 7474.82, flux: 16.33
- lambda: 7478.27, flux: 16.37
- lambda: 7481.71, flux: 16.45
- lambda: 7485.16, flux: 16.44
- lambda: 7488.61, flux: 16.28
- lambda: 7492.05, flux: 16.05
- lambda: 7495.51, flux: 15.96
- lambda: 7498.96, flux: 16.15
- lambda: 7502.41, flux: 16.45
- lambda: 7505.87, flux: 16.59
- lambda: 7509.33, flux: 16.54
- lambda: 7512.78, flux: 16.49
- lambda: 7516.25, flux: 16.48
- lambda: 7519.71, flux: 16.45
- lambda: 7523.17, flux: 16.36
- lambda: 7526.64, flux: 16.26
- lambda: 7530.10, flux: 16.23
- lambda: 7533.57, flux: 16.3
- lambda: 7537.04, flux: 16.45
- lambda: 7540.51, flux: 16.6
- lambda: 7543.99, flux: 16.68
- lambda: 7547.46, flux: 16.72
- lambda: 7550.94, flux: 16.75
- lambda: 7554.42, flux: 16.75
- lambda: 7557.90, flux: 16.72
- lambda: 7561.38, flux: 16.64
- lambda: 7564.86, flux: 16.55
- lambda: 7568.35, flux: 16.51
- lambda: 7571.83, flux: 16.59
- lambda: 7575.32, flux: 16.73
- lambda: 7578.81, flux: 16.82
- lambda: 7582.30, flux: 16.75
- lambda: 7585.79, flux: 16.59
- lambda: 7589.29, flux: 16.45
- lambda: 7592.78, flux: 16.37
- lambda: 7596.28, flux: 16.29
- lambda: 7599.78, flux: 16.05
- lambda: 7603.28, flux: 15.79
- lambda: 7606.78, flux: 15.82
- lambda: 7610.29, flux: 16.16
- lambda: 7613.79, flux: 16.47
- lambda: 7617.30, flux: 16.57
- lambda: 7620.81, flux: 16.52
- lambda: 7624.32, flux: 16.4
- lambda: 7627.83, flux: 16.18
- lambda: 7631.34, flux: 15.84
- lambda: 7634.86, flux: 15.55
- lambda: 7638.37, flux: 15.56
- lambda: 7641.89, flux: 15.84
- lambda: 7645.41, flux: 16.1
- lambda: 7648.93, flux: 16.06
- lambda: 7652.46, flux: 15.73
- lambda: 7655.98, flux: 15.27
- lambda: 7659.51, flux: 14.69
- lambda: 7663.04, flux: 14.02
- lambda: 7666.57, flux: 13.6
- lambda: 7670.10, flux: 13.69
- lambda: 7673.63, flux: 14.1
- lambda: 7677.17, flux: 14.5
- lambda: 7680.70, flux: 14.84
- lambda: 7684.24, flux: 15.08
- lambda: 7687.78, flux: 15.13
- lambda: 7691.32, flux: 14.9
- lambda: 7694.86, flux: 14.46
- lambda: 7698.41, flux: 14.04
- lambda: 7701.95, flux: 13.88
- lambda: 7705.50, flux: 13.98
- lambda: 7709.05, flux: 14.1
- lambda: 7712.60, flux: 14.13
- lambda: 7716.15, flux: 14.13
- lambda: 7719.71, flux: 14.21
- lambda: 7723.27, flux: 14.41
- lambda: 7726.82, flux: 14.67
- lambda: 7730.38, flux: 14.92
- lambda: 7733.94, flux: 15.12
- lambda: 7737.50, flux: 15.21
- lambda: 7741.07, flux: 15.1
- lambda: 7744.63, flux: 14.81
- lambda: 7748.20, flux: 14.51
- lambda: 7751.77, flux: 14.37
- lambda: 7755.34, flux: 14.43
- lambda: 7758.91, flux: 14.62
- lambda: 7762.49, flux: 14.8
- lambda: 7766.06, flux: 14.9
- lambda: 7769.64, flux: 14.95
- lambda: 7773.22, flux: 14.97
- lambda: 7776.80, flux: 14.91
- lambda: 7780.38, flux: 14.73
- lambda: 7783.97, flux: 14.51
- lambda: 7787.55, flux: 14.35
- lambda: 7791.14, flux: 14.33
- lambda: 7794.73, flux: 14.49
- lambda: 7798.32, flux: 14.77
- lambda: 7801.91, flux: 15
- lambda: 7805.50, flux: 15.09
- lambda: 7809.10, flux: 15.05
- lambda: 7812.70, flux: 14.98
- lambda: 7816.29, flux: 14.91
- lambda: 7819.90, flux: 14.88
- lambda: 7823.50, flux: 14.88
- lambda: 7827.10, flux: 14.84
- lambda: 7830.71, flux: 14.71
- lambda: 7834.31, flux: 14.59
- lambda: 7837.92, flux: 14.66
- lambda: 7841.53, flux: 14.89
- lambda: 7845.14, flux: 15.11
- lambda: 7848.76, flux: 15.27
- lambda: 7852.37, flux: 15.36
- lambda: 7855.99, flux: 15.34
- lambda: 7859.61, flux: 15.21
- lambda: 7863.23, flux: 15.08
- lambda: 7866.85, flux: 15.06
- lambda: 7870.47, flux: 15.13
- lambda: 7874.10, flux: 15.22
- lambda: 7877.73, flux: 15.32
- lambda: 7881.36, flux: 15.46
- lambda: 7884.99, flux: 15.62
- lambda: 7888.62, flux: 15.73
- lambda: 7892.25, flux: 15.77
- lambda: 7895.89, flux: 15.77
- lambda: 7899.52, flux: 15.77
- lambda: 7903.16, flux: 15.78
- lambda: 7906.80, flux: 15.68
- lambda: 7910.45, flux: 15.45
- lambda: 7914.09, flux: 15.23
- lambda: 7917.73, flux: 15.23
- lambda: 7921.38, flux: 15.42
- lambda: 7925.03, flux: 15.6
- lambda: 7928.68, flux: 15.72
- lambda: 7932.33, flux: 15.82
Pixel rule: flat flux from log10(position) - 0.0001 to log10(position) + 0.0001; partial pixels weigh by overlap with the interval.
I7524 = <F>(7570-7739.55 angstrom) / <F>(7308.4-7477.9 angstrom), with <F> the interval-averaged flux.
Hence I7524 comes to 1.0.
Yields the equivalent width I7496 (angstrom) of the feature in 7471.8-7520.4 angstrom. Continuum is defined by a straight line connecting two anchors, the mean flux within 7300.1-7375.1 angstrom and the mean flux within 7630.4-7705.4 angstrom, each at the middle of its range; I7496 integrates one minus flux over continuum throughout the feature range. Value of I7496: -4.7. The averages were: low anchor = 14.9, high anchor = 14.9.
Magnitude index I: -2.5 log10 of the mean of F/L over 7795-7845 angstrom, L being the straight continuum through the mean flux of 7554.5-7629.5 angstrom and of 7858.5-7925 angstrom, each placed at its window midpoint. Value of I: 0.058 mag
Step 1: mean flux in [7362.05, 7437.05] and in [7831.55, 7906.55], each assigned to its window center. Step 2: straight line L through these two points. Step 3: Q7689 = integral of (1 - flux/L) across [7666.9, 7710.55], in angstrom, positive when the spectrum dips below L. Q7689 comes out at 3.06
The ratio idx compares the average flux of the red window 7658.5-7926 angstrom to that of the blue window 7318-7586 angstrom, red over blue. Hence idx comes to 0.93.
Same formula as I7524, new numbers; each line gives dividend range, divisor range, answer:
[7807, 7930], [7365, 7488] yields 0.96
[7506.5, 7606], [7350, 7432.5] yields 1.06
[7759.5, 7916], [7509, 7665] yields 0.93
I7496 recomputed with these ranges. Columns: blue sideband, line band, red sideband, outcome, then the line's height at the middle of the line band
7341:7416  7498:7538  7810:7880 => -2.8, 15.3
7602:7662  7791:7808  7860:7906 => 0.9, 15.6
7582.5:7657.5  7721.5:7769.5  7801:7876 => 2.2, 15.5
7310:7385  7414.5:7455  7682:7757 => -2.7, 15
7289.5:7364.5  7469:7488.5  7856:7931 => -1.9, 14.9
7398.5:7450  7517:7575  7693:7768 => -4.7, 15.3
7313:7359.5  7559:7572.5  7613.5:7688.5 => -1.2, 15.2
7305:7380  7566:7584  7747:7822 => -2.2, 14.9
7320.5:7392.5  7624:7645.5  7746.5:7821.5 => -1.4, 14.9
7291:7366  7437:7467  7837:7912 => -2.8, 14.9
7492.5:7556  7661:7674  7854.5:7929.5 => 1.8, 16.1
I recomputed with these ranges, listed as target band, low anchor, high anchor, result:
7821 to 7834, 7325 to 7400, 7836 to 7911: 0.04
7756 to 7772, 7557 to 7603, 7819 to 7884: 0.05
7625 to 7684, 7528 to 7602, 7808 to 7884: 0.07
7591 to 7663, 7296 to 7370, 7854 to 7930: -0.05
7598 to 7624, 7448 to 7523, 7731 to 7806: -0.04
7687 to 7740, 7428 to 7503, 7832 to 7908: 0.09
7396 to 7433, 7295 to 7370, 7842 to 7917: -0.05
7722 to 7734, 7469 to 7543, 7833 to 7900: 0.07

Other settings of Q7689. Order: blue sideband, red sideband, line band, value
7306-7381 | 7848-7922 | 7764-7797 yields 1.4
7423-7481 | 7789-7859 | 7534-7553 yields -0.9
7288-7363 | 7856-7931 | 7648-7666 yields 0.2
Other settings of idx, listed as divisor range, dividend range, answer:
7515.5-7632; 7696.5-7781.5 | 0.89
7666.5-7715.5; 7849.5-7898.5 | 1.07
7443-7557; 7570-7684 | 0.96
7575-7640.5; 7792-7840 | 0.91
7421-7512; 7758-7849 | 0.91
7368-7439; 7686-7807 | 0.93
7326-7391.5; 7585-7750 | 0.99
